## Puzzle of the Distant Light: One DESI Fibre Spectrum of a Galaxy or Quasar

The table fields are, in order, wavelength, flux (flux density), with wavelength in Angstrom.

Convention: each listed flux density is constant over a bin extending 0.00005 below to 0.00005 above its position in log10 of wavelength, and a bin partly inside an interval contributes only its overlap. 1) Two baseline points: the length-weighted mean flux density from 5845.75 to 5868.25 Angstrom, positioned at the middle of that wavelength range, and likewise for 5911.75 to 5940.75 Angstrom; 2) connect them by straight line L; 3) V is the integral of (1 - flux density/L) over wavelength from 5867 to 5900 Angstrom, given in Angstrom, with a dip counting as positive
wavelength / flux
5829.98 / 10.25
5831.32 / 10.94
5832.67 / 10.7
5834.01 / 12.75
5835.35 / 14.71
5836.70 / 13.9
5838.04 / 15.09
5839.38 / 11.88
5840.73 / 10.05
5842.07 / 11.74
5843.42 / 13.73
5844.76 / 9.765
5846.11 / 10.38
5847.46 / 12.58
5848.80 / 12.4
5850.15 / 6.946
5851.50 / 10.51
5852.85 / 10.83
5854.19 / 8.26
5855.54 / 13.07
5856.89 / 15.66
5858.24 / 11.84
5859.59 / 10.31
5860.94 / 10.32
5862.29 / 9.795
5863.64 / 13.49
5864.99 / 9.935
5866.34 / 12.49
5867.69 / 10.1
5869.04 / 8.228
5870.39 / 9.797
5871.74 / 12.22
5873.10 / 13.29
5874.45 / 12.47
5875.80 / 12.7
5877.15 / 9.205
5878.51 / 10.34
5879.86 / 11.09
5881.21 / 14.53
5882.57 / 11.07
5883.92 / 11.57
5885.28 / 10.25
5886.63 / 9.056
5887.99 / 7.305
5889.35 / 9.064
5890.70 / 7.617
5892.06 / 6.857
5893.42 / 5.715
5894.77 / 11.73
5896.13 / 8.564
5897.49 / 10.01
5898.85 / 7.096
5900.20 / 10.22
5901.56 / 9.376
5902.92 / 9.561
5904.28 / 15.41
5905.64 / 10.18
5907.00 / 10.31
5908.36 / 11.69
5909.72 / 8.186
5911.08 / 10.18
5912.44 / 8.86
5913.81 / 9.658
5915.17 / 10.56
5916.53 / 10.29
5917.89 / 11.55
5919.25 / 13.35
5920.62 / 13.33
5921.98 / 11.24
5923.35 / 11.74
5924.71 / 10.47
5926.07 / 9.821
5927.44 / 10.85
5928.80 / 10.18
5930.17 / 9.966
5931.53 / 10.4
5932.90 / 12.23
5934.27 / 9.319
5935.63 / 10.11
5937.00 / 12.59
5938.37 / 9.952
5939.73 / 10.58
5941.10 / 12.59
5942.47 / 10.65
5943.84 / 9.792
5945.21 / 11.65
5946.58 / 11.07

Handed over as 3.1 Angstrom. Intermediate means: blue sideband 11.1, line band 10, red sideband 10.8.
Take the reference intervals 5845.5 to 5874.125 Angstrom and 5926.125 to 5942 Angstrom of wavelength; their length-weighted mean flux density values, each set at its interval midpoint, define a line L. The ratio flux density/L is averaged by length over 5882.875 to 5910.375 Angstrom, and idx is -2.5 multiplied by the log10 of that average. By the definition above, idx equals 0.15 mag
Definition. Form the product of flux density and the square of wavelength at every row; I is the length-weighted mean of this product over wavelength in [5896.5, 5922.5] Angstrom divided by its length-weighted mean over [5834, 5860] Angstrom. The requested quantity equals 0.91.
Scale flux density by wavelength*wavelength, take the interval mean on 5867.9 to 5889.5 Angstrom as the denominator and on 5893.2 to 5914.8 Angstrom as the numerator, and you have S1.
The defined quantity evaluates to 0.9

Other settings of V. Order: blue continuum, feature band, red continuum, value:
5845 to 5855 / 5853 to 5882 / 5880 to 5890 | -2.8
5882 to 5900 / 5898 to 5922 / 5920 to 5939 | -1.7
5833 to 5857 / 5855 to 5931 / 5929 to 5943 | 4.6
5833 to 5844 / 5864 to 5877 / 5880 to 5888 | 0.3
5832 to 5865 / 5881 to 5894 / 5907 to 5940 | 2.4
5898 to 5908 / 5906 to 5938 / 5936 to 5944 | 0.0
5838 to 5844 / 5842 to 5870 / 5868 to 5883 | 1.9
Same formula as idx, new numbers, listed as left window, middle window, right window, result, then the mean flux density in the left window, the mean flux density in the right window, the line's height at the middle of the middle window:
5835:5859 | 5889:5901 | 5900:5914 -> 0.24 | 11.8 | 10.4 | 10.6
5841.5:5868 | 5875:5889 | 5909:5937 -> 0.03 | 11.2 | 10.7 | 11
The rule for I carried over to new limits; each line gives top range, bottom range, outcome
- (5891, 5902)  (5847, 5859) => 0.78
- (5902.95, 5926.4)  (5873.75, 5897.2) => 1.11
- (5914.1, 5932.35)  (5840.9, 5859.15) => 1.00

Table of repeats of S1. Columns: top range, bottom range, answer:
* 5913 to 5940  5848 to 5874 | 1.01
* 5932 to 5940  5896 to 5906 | 1.08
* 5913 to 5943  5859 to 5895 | 1.08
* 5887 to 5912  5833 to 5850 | 0.78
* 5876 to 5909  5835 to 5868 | 0.87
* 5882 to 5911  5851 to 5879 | 0.86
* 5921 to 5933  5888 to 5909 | 1.15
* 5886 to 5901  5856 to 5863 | 0.74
